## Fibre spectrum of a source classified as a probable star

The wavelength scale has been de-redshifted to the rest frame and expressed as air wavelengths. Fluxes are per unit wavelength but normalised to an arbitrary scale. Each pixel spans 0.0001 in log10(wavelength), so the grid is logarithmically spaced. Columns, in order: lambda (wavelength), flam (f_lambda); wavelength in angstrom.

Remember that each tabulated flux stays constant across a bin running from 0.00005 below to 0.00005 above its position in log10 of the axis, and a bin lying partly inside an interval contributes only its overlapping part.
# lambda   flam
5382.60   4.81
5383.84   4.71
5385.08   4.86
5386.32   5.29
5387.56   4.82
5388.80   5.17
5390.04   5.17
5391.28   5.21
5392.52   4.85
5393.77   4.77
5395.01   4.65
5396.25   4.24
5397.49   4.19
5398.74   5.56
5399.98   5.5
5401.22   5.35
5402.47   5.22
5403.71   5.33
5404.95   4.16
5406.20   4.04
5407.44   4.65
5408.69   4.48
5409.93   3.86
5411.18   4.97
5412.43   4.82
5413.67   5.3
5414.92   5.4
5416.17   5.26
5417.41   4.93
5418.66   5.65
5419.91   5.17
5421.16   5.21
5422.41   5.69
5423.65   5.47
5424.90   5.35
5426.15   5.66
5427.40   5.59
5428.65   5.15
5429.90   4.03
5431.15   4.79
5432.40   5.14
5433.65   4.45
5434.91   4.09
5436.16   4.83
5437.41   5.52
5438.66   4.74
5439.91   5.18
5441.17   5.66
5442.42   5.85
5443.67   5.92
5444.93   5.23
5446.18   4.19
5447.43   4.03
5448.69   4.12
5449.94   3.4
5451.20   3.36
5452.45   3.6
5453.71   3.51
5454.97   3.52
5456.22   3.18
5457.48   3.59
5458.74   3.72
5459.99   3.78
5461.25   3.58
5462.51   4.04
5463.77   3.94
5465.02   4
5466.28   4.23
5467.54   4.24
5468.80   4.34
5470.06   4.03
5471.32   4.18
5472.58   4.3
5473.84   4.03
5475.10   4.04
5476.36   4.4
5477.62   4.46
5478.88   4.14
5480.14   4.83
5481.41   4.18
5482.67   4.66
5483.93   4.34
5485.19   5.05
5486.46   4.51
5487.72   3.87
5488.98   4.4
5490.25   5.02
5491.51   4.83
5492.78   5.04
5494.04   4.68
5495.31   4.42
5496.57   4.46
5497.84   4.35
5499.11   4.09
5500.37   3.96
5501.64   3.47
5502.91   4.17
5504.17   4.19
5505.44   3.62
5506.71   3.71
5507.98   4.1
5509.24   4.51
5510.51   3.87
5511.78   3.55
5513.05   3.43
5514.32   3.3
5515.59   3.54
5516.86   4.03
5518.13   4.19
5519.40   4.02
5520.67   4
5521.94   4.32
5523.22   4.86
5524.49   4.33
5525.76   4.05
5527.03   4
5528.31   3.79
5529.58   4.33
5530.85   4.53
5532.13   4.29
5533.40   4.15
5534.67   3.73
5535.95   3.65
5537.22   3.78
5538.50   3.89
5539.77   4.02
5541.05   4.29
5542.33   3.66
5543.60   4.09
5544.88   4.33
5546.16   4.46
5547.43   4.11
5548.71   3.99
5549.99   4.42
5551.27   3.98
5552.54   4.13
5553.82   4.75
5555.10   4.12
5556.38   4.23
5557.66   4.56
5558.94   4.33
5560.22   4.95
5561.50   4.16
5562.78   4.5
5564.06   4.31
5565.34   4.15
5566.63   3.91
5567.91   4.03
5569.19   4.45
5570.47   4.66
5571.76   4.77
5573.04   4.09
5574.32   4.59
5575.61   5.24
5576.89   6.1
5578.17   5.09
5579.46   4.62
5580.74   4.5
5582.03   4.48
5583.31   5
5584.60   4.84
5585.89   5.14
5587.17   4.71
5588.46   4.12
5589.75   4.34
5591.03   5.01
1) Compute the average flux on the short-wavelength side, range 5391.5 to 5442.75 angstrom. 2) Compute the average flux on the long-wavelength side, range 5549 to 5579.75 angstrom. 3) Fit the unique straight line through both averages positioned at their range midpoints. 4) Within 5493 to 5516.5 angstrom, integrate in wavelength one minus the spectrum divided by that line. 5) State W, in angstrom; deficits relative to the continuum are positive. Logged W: 3.6 angstrom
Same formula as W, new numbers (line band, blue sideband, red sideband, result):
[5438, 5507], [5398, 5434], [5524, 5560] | 5.6 angstrom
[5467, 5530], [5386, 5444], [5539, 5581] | 6.3 angstrom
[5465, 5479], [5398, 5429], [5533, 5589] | 1.8 angstrom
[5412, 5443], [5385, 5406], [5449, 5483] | -4.5 angstrom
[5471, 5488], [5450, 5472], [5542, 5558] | -2.1 angstrom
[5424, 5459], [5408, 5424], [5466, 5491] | 1.7 angstrom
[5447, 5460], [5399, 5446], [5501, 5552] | 3.1 angstrom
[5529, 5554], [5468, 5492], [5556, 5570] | 1.3 angstrom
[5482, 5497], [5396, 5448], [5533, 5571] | -0.1 angstrom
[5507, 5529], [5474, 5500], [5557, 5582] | 2.6 angstrom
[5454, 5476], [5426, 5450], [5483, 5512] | 3.3 angstrom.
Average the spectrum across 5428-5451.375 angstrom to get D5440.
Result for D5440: 4.75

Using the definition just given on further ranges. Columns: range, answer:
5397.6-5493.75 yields 4.6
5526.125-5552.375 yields 4.08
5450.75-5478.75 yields 3.92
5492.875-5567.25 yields 4.12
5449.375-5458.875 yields 3.47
